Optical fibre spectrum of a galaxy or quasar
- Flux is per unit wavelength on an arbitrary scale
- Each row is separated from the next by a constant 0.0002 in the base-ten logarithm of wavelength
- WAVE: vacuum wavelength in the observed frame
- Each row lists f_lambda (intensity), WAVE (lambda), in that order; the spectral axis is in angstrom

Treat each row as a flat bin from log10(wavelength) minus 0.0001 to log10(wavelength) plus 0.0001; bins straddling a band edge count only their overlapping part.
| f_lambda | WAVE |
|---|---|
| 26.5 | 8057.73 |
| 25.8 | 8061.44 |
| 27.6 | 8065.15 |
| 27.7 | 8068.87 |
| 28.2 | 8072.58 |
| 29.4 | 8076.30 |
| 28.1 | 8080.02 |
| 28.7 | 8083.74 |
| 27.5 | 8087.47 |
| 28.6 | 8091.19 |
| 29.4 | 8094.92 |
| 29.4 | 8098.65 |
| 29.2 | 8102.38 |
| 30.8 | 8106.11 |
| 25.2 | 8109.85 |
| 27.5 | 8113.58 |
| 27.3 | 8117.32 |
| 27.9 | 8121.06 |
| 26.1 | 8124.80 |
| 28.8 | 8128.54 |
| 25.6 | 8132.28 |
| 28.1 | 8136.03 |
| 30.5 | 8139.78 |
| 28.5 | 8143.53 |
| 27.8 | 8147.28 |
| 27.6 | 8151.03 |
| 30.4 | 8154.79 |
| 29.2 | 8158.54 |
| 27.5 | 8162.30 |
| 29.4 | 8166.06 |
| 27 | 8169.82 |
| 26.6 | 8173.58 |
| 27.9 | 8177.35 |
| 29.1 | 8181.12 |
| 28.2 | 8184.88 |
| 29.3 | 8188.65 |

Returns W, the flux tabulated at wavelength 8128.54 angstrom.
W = 28.8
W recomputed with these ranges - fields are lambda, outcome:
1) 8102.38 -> 29.2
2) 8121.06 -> 27.9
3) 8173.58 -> 26.6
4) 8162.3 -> 27.5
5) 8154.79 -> 30.4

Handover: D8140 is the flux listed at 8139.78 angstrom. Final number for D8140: 30.5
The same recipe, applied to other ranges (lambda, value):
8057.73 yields 26.5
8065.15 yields 27.6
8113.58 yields 27.5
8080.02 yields 28.1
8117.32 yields 27.3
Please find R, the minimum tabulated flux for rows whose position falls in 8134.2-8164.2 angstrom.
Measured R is 27.5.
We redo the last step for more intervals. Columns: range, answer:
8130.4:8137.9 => 25.6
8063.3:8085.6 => 27.6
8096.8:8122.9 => 25.2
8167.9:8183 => 26.6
